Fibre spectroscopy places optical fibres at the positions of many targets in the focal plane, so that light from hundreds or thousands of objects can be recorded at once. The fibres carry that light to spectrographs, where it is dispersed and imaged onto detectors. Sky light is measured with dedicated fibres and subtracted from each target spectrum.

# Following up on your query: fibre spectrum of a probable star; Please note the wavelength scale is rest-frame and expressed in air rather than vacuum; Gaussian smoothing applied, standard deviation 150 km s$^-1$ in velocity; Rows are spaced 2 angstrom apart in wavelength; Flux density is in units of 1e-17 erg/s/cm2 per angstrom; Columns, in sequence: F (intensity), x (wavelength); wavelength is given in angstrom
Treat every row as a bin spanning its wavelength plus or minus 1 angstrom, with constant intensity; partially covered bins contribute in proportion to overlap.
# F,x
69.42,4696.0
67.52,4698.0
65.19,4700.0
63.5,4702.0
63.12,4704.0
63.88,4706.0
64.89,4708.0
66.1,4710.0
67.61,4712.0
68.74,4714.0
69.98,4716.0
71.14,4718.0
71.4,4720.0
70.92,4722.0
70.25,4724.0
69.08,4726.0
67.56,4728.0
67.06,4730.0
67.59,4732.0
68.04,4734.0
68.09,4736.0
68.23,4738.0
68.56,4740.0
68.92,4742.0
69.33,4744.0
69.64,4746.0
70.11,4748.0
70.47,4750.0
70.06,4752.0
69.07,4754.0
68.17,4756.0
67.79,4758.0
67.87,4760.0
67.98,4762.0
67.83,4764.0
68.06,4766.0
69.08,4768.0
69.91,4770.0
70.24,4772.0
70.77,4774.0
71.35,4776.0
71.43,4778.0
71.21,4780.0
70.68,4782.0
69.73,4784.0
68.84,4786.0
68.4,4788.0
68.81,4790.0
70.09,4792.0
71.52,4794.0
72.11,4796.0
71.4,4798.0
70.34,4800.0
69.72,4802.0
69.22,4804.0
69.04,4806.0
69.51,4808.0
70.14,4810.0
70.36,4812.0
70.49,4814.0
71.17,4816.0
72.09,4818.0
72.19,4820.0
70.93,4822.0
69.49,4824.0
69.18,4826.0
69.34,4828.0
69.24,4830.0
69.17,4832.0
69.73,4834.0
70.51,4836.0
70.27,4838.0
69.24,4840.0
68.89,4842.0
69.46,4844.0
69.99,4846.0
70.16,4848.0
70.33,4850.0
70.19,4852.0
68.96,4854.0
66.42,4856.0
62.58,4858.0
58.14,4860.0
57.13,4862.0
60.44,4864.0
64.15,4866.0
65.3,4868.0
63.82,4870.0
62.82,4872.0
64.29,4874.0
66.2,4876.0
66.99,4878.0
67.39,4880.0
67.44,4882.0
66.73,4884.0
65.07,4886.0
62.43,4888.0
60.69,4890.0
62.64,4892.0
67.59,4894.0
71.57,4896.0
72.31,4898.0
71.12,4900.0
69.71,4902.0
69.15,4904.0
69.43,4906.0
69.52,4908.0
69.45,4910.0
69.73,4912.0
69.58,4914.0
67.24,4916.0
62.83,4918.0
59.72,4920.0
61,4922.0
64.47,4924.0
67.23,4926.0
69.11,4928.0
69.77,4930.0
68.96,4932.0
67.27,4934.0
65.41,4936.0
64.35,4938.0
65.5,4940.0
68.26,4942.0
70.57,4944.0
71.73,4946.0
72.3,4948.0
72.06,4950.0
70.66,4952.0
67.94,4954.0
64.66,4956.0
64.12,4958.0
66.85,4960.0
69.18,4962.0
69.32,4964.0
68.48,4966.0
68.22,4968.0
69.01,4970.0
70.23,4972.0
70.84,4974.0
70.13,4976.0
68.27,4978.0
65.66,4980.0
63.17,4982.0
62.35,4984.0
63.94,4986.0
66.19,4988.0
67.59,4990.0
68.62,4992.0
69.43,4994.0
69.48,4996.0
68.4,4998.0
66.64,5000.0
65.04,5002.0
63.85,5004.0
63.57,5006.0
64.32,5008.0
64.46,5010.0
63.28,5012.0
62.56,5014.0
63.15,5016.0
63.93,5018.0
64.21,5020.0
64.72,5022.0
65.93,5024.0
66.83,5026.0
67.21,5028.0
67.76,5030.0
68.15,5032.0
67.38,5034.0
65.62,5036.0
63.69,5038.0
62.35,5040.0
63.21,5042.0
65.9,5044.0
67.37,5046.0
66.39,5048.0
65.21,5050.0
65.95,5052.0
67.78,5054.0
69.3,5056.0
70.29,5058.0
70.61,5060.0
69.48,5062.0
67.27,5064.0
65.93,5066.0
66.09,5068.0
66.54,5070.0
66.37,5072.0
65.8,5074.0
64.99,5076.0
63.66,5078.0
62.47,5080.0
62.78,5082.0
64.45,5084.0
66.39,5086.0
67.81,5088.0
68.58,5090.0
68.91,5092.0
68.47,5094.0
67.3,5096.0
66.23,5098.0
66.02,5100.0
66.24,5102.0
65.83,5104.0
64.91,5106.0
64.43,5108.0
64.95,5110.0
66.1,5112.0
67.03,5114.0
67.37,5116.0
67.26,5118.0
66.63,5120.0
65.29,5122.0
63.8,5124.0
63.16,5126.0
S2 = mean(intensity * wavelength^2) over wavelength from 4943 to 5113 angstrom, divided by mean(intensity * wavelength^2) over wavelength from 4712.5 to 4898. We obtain 1.07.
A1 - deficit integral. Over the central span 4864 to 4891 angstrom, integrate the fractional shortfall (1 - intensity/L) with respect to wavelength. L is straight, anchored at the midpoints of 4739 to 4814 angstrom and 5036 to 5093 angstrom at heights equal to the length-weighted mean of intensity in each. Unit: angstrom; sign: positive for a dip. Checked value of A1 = 1.5 angstrom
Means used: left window 69.7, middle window 64.7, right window 66.3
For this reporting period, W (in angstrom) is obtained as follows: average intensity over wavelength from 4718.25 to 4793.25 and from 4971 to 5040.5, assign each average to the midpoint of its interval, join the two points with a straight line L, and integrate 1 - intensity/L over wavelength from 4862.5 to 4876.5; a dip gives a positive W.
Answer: 0.9 angstrom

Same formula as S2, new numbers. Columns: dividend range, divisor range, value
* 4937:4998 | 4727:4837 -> 1.05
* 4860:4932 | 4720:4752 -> 1.02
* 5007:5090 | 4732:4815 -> 1.06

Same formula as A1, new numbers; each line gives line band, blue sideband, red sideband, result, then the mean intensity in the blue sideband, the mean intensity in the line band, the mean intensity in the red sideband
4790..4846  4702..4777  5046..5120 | -1.7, 68.6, 70.2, 66.5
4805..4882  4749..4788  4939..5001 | 1.3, 69.5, 67.8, 68.1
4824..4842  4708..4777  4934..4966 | -0.2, 69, 69.5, 68.2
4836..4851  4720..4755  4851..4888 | -1.0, 69.1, 69.8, 64.6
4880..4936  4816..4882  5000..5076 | -0.1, 67.4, 67.1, 65.9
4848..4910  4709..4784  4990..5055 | 1.3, 69.2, 66.1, 65.7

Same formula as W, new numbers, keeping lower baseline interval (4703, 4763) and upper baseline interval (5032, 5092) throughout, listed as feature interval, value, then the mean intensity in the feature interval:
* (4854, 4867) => 1.1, 62.1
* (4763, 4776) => -0.3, 69.5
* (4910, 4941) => 0.4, 66.3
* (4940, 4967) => -0.7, 68.8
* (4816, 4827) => -0.5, 70.8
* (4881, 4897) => 0.4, 65.5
